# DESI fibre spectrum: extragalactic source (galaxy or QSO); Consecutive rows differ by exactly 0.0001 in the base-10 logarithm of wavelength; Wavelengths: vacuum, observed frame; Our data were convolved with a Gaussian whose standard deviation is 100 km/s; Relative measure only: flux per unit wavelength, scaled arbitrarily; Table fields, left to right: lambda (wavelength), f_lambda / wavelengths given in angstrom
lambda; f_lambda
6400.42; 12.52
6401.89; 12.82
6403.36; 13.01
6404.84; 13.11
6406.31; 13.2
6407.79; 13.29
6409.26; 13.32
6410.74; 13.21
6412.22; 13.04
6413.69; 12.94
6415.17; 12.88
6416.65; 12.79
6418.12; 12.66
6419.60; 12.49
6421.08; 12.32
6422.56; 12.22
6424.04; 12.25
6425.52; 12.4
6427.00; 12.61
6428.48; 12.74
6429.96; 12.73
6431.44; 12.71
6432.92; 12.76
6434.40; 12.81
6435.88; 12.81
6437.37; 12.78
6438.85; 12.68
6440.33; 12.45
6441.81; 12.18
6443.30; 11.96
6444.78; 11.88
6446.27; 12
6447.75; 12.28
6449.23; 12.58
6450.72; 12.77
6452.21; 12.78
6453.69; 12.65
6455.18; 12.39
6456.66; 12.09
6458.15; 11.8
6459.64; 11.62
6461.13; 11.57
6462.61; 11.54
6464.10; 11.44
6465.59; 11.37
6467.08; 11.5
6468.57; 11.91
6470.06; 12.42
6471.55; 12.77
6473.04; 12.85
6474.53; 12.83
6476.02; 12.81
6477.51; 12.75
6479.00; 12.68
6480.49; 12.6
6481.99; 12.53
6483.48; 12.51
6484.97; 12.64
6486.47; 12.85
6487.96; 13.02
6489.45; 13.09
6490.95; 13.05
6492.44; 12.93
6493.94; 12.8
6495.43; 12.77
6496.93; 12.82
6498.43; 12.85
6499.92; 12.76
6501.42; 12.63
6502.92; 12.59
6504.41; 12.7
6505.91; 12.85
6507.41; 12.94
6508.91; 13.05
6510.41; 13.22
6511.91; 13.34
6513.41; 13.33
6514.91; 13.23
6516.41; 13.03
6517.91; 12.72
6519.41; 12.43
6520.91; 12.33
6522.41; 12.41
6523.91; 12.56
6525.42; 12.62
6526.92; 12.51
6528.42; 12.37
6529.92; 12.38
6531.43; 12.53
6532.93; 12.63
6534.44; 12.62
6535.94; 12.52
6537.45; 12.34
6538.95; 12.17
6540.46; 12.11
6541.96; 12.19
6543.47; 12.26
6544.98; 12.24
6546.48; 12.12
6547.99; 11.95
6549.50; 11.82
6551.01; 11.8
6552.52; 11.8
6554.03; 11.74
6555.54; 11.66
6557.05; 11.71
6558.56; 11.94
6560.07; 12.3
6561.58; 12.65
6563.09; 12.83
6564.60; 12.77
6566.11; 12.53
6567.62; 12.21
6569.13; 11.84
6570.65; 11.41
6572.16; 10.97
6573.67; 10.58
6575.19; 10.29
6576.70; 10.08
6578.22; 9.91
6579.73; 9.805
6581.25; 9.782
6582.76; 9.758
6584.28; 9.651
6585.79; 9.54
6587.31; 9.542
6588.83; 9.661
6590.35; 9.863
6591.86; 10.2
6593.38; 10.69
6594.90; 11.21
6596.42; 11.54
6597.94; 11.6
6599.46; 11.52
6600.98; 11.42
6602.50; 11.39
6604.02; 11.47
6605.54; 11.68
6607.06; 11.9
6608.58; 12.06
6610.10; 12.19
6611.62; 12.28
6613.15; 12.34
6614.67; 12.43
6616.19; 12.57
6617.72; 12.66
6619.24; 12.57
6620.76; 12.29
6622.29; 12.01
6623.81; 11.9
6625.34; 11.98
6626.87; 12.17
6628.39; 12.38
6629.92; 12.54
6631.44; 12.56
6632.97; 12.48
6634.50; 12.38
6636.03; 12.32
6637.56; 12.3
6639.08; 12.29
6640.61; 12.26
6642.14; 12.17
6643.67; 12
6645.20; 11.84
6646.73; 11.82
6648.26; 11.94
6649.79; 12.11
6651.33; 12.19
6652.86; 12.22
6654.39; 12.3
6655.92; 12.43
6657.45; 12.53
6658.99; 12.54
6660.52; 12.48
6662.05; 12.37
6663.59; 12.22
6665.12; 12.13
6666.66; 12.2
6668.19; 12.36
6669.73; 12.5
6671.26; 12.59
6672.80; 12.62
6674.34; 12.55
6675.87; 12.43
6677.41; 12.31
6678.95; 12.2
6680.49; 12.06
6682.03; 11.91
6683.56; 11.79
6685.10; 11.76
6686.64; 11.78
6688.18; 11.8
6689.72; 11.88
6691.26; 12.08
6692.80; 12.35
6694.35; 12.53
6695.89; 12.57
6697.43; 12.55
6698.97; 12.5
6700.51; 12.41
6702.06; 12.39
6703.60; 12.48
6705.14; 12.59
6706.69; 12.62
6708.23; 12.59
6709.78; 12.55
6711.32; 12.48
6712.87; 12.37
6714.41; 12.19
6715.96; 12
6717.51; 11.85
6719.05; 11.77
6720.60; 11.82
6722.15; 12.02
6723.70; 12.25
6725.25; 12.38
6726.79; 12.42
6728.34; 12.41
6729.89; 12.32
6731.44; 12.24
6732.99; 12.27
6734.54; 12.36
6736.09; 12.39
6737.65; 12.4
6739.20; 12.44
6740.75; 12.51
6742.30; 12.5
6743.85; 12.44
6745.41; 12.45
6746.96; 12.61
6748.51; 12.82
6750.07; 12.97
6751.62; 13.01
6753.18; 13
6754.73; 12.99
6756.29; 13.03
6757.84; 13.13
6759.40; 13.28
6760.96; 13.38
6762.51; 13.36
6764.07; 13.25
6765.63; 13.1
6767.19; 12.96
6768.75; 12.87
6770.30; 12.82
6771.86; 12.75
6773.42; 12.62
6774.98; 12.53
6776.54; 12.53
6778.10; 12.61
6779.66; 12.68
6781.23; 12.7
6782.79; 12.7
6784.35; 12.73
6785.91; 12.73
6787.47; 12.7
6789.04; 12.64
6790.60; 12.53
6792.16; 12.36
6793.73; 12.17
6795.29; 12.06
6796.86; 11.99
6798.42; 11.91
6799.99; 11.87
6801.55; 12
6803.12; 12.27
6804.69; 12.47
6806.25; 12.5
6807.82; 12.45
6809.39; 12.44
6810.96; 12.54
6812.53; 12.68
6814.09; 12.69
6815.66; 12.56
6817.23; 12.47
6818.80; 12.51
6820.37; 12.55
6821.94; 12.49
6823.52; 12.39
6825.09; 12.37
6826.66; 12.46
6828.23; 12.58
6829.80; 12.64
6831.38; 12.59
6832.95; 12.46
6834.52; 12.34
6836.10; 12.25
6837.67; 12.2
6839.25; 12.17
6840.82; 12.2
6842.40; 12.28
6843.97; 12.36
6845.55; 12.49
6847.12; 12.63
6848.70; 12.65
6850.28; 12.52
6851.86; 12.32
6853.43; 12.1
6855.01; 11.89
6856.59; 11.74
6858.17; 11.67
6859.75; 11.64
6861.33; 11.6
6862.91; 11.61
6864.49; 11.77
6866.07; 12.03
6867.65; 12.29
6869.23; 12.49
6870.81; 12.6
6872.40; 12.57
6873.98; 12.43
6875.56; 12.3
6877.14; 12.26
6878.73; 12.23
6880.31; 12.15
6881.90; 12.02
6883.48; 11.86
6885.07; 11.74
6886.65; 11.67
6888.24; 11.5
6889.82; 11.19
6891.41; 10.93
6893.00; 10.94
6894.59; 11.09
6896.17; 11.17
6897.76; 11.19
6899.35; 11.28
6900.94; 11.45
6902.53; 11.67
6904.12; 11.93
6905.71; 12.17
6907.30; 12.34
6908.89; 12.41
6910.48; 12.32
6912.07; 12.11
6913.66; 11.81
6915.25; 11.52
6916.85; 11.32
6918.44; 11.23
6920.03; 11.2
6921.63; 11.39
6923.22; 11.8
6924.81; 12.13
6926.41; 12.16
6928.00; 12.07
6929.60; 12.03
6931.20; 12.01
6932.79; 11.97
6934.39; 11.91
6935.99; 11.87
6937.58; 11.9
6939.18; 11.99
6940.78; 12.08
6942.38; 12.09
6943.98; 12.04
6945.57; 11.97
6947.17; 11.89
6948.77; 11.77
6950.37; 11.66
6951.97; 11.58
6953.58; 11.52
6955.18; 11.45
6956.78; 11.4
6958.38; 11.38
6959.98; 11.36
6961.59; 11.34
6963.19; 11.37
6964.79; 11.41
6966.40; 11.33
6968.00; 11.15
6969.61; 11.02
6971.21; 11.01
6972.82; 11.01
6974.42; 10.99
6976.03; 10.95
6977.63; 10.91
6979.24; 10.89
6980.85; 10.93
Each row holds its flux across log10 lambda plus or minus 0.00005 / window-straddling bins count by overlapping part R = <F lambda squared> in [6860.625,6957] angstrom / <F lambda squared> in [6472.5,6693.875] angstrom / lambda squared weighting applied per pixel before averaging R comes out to 1.08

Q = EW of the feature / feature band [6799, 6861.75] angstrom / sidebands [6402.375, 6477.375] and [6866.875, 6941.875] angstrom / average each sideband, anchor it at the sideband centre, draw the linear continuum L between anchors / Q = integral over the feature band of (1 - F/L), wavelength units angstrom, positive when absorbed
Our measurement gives -2.00 angstrom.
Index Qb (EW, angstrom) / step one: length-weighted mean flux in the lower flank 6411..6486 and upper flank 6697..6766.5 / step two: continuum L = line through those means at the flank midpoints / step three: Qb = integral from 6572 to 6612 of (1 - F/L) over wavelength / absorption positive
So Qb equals 5.6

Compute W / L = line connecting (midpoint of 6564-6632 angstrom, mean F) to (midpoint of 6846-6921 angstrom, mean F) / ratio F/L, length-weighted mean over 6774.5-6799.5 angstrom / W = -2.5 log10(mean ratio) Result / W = -0.07 mag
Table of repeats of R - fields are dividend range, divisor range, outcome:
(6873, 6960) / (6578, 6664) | 1.10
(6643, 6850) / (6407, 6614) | 1.10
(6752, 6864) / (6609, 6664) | 1.07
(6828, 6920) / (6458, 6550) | 1.07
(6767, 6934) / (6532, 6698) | 1.10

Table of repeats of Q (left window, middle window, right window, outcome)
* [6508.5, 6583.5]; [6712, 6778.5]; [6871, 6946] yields -3.8 angstrom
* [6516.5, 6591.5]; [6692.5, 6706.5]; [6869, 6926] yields -0.9 angstrom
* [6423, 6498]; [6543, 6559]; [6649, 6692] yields 0.6 angstrom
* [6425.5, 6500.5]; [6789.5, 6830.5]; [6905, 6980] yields -1.8 angstrom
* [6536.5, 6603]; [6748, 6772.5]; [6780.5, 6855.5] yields -1.8 angstrom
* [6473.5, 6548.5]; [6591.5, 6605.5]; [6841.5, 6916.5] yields 1.4 angstrom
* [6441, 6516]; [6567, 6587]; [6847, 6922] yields 3.2 angstrom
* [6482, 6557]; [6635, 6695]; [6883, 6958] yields 0.2 angstrom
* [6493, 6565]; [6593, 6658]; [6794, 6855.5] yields 2.0 angstrom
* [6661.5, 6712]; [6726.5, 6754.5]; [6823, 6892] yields -0.7 angstrom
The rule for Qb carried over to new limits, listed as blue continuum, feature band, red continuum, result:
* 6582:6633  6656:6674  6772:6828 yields -0.9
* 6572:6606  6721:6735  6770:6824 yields -0.5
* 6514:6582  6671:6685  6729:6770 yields 0.3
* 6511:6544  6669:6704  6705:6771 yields 0.9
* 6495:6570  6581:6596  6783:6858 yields 2.9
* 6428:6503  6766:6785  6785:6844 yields -0.5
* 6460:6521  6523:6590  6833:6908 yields 4.9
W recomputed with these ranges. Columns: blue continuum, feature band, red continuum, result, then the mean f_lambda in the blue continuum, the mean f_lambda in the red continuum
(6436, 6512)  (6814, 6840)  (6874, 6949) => -0.05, 12.5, 11.8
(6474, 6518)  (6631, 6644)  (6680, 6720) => 0.01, 12.9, 12.2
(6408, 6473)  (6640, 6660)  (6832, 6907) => 0.00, 12.4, 12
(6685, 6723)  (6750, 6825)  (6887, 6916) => -0.06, 12.2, 11.6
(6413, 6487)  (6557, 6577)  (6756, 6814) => 0.06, 12.4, 12.6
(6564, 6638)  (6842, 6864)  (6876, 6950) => -0.04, 11.4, 11.8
